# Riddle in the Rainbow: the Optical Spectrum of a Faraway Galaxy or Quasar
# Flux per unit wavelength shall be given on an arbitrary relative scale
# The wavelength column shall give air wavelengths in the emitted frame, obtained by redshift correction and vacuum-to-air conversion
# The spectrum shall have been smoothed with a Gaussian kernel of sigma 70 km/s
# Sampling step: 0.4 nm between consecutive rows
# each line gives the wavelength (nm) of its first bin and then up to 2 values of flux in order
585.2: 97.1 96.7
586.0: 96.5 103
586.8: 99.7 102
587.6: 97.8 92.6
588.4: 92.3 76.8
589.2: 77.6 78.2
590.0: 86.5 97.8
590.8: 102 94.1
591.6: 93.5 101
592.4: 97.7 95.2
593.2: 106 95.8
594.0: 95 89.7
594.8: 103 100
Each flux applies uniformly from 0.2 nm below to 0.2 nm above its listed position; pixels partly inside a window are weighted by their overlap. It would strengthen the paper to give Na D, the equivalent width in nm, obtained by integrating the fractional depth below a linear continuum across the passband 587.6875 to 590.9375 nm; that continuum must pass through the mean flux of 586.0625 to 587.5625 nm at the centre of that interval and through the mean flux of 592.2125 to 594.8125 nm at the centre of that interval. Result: 0.37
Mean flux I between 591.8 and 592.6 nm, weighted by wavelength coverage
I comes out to 99.3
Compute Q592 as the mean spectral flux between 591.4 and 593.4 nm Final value 98.7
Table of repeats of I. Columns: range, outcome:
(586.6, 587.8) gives 99.8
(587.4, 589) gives 89.9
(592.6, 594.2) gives 98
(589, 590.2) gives 80.8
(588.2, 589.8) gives 81.2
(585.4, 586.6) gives 98.7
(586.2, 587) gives 101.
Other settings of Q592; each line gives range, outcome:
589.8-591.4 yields 95.1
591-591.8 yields 93.8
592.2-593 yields 96.5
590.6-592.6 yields 97.7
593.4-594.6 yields 93.5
